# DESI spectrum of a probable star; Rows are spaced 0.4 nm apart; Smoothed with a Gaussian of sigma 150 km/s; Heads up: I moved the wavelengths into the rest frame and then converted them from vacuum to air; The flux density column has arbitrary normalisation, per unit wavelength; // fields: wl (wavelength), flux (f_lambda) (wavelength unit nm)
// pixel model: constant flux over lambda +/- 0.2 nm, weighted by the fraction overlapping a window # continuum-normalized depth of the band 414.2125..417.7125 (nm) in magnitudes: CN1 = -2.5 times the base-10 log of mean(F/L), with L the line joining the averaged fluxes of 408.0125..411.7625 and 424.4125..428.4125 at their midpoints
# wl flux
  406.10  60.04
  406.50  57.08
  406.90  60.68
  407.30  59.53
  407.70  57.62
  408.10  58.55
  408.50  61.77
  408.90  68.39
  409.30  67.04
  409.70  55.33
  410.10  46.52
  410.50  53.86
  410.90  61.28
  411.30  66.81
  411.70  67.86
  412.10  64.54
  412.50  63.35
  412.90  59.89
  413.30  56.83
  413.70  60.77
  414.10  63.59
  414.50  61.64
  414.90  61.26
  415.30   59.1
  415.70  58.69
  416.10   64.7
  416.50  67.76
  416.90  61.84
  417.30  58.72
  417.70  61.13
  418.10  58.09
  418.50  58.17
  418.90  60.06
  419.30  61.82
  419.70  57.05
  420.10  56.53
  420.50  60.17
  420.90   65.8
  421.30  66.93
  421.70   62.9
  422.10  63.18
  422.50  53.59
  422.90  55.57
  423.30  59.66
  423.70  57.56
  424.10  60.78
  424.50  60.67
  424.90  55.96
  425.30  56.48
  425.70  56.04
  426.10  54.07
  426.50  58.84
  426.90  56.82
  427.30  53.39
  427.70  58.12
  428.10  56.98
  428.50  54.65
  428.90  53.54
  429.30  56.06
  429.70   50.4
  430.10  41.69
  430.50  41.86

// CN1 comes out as -0.05 mag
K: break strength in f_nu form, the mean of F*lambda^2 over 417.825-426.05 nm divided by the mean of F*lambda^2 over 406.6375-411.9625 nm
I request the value 1.04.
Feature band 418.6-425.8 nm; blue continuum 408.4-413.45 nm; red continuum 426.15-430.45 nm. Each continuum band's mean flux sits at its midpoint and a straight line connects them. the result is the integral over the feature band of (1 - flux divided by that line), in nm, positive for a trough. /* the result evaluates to -0.419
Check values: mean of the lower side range 61.1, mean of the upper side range 53.6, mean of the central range 59.5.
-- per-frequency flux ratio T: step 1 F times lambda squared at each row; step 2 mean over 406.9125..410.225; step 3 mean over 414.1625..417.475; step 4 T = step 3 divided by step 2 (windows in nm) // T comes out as 1.1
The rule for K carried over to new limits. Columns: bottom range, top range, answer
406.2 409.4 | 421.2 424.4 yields 1.05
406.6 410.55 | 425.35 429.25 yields 1.03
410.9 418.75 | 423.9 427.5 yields 0.97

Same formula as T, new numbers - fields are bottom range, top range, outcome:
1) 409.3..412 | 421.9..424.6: 1.05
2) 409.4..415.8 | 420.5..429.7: 1.02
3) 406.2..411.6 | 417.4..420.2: 1.04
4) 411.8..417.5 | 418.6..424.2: 1.00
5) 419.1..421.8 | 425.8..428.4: 0.94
